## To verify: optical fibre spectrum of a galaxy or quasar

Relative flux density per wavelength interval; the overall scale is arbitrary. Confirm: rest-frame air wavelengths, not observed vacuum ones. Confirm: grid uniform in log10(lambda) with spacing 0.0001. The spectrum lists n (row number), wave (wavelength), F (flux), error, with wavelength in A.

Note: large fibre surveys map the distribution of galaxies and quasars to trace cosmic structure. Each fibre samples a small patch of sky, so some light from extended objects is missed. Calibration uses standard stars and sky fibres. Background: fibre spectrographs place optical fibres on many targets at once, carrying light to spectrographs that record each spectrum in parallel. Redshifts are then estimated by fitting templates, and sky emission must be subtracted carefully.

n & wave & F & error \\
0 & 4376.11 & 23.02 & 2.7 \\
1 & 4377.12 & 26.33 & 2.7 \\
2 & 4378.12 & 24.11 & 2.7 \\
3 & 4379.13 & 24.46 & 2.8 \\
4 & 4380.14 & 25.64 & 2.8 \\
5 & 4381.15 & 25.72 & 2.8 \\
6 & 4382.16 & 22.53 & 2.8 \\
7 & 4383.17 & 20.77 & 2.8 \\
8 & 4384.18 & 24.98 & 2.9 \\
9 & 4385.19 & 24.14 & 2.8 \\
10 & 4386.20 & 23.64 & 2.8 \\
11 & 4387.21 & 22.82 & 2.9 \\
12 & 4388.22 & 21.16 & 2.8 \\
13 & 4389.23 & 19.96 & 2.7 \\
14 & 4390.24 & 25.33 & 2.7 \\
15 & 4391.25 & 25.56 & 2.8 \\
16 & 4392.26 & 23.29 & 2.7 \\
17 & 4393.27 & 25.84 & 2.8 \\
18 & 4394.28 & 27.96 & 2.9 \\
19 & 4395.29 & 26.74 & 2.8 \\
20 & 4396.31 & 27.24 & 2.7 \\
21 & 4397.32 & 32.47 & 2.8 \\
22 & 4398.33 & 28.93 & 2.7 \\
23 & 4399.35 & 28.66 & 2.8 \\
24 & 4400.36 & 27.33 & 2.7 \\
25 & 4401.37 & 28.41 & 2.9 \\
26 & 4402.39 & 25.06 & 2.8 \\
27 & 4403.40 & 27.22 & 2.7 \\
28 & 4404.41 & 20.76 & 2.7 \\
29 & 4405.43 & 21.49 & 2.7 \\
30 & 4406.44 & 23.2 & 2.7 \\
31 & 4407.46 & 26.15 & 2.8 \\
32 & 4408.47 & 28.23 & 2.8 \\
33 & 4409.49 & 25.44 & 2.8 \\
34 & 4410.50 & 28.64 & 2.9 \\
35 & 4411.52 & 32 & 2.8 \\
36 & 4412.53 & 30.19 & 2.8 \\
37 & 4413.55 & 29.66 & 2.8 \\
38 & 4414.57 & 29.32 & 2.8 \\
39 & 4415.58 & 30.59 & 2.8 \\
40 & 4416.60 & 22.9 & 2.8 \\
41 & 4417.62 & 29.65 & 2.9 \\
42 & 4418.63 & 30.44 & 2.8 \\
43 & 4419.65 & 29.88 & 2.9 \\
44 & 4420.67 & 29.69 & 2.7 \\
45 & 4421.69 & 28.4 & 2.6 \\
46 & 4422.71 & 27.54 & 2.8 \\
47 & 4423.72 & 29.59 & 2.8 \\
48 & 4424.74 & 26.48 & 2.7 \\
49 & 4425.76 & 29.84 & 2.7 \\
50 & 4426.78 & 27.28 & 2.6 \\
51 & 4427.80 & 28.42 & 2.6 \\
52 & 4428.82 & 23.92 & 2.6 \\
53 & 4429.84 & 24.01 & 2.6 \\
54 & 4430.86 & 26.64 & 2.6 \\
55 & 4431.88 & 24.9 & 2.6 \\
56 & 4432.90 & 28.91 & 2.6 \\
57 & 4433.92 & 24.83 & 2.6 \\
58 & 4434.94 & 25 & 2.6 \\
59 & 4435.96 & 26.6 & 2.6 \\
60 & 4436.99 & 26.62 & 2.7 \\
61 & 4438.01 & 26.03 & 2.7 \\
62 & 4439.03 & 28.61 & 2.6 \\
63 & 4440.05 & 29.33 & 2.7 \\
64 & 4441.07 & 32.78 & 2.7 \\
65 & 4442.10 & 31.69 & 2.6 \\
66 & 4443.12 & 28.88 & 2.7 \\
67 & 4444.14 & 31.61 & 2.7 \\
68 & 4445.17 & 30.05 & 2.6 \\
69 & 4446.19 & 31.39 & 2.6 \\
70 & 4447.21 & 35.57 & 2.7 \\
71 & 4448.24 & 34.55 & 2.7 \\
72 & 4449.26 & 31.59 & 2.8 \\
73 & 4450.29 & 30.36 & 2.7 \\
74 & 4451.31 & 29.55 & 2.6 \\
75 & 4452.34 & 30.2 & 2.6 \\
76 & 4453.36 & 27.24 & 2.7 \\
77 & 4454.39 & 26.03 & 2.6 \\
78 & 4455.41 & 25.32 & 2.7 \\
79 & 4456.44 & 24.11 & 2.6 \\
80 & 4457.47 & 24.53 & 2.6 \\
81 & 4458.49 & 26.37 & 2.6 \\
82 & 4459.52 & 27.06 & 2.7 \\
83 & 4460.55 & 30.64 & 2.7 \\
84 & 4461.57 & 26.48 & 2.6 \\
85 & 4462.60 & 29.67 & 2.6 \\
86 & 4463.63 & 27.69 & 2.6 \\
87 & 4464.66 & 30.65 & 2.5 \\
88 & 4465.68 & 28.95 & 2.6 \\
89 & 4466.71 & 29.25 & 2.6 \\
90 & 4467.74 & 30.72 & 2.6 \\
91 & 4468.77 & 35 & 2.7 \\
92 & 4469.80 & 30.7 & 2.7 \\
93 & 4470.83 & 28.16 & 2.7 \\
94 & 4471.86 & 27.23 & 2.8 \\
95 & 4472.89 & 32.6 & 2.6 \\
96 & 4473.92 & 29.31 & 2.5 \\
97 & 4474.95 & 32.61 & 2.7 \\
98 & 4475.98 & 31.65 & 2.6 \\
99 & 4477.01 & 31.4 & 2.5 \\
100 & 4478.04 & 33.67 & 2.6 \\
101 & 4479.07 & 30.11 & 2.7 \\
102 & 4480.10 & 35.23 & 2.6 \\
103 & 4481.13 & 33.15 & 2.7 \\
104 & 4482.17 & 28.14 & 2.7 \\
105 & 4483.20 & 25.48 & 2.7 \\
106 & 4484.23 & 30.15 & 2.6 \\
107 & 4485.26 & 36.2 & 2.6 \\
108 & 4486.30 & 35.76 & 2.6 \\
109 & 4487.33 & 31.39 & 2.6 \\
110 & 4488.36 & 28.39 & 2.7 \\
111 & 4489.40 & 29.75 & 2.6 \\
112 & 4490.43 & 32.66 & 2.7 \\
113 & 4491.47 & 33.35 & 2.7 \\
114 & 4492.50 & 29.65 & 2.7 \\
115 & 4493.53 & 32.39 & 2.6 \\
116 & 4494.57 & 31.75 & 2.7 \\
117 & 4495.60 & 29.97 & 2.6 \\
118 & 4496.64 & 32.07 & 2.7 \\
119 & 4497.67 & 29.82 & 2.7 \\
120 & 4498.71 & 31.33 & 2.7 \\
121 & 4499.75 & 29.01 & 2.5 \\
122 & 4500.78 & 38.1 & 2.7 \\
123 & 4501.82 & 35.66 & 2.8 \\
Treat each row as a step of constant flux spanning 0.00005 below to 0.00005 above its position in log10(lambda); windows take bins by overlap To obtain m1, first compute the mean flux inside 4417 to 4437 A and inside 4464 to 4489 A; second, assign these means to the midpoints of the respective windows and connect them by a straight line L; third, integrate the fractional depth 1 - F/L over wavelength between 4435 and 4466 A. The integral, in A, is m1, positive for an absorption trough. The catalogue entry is 0.2 A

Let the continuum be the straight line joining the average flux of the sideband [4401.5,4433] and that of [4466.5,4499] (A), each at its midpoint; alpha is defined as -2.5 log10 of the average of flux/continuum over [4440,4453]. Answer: -0.08 mag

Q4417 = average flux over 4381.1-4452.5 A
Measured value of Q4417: 27.4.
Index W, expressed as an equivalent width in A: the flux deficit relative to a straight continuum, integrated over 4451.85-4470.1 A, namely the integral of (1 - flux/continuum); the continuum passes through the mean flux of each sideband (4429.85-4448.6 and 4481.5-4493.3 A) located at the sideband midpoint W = 1.0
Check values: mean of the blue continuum 28.9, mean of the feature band 28.3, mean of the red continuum 31.1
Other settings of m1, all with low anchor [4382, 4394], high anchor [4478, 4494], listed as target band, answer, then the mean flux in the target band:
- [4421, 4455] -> -1.3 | 28.6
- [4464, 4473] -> 0.0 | 30.2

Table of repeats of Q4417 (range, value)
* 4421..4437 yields 26.8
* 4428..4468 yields 28.4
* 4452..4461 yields 26.7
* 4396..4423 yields 27.8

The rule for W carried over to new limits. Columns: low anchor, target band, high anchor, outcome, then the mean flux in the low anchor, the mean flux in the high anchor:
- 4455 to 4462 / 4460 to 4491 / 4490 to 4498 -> -2.11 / 26.4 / 31.5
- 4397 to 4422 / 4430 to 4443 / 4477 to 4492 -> 0.70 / 27.7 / 31.7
